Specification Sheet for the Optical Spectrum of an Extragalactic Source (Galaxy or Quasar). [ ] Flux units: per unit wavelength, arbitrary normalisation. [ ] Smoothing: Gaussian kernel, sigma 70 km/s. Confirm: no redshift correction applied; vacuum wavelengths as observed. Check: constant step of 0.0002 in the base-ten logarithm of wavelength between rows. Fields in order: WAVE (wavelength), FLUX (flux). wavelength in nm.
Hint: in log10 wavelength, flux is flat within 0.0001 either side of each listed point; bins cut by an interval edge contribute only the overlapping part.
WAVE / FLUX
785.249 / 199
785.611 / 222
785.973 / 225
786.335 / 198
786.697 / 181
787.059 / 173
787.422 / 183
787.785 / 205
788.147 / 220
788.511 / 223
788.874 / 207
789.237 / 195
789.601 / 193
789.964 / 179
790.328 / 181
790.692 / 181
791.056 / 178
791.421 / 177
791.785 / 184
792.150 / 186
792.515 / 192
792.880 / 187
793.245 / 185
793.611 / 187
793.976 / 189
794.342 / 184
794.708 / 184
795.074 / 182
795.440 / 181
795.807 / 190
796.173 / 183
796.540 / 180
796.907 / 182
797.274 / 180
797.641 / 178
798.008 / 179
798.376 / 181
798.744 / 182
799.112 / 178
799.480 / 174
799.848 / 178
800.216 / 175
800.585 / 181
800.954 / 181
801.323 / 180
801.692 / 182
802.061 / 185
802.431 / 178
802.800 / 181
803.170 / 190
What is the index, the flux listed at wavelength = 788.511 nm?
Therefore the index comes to 223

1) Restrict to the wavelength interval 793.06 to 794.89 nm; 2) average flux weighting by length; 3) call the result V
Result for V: 186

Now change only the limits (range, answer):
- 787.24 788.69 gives 208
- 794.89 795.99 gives 184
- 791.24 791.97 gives 181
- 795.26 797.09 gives 183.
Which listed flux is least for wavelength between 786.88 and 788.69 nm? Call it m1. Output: 173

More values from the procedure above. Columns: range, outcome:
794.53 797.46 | 180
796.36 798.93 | 178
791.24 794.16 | 177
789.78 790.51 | 179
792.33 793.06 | 187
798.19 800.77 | 174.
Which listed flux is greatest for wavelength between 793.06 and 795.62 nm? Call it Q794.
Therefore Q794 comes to 189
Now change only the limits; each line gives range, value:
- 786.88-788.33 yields 220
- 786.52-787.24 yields 181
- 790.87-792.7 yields 192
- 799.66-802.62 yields 185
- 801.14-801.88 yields 182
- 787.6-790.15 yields 223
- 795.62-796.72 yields 190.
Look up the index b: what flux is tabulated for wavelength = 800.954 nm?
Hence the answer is 181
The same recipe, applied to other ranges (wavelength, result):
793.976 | 189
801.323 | 180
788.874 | 207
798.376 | 181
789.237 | 195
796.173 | 183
